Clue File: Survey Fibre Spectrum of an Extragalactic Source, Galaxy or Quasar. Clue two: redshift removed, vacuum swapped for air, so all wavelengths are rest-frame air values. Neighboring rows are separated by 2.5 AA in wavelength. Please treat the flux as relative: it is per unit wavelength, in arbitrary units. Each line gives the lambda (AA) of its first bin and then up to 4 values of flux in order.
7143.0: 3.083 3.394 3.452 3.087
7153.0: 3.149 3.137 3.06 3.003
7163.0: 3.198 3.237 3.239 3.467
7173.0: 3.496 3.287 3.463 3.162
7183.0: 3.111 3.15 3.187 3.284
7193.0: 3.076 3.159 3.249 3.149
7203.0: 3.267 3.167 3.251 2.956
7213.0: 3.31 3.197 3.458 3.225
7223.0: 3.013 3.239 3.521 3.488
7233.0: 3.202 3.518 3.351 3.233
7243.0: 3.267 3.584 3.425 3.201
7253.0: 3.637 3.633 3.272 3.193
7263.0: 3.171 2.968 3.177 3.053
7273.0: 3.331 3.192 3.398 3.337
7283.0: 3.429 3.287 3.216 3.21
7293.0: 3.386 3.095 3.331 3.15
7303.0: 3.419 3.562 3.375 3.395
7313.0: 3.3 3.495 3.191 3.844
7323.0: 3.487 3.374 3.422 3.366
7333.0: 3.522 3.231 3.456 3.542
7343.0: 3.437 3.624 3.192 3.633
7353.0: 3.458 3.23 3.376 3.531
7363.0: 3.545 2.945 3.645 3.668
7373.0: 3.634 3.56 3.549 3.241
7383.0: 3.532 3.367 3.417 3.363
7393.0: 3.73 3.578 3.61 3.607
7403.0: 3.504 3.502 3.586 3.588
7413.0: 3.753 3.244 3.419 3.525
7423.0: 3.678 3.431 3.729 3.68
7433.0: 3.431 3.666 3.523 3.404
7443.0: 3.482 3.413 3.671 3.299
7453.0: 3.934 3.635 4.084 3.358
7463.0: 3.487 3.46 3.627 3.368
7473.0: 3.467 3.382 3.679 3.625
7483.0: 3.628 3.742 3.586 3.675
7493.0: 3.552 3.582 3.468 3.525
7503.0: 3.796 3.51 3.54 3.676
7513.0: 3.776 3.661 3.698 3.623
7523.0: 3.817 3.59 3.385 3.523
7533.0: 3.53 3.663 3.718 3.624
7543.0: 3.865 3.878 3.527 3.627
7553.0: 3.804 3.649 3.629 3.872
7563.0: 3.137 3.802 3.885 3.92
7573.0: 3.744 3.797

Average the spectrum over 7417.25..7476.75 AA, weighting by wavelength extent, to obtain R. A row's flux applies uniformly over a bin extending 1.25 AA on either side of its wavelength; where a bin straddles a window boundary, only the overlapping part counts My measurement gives 3.55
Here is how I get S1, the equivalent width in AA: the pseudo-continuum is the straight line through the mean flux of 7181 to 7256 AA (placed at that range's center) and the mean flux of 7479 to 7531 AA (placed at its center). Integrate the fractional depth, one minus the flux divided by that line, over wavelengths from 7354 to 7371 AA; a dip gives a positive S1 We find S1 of 0.2 AA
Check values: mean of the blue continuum 3.28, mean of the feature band 3.41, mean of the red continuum 3.62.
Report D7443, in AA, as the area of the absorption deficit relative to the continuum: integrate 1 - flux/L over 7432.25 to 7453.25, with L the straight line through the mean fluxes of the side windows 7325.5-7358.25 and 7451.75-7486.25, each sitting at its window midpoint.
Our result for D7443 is 0.3 AA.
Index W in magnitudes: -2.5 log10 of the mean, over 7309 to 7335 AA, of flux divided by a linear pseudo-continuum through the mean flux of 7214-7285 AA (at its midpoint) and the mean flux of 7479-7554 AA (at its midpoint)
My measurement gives -0.01 mag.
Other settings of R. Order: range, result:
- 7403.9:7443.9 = 3.54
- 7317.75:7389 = 3.45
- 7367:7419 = 3.53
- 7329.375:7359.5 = 3.42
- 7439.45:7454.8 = 3.54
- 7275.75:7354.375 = 3.39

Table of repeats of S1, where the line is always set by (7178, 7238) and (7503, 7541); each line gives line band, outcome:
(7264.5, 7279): 0.6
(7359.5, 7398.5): -0.5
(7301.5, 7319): -0.1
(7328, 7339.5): 0.0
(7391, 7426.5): -0.6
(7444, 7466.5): -0.3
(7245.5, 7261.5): -0.6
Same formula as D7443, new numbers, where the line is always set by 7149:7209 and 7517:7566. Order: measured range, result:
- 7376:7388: 0.1 AA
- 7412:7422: 0.0 AA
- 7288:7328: -0.1 AA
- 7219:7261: -0.9 AA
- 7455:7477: 0.1 AA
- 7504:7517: -0.1 AA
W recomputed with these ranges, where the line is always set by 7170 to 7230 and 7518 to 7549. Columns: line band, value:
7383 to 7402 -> -0.01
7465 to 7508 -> 0.01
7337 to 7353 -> -0.02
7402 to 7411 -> -0.01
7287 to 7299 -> 0.04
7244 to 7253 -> -0.04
